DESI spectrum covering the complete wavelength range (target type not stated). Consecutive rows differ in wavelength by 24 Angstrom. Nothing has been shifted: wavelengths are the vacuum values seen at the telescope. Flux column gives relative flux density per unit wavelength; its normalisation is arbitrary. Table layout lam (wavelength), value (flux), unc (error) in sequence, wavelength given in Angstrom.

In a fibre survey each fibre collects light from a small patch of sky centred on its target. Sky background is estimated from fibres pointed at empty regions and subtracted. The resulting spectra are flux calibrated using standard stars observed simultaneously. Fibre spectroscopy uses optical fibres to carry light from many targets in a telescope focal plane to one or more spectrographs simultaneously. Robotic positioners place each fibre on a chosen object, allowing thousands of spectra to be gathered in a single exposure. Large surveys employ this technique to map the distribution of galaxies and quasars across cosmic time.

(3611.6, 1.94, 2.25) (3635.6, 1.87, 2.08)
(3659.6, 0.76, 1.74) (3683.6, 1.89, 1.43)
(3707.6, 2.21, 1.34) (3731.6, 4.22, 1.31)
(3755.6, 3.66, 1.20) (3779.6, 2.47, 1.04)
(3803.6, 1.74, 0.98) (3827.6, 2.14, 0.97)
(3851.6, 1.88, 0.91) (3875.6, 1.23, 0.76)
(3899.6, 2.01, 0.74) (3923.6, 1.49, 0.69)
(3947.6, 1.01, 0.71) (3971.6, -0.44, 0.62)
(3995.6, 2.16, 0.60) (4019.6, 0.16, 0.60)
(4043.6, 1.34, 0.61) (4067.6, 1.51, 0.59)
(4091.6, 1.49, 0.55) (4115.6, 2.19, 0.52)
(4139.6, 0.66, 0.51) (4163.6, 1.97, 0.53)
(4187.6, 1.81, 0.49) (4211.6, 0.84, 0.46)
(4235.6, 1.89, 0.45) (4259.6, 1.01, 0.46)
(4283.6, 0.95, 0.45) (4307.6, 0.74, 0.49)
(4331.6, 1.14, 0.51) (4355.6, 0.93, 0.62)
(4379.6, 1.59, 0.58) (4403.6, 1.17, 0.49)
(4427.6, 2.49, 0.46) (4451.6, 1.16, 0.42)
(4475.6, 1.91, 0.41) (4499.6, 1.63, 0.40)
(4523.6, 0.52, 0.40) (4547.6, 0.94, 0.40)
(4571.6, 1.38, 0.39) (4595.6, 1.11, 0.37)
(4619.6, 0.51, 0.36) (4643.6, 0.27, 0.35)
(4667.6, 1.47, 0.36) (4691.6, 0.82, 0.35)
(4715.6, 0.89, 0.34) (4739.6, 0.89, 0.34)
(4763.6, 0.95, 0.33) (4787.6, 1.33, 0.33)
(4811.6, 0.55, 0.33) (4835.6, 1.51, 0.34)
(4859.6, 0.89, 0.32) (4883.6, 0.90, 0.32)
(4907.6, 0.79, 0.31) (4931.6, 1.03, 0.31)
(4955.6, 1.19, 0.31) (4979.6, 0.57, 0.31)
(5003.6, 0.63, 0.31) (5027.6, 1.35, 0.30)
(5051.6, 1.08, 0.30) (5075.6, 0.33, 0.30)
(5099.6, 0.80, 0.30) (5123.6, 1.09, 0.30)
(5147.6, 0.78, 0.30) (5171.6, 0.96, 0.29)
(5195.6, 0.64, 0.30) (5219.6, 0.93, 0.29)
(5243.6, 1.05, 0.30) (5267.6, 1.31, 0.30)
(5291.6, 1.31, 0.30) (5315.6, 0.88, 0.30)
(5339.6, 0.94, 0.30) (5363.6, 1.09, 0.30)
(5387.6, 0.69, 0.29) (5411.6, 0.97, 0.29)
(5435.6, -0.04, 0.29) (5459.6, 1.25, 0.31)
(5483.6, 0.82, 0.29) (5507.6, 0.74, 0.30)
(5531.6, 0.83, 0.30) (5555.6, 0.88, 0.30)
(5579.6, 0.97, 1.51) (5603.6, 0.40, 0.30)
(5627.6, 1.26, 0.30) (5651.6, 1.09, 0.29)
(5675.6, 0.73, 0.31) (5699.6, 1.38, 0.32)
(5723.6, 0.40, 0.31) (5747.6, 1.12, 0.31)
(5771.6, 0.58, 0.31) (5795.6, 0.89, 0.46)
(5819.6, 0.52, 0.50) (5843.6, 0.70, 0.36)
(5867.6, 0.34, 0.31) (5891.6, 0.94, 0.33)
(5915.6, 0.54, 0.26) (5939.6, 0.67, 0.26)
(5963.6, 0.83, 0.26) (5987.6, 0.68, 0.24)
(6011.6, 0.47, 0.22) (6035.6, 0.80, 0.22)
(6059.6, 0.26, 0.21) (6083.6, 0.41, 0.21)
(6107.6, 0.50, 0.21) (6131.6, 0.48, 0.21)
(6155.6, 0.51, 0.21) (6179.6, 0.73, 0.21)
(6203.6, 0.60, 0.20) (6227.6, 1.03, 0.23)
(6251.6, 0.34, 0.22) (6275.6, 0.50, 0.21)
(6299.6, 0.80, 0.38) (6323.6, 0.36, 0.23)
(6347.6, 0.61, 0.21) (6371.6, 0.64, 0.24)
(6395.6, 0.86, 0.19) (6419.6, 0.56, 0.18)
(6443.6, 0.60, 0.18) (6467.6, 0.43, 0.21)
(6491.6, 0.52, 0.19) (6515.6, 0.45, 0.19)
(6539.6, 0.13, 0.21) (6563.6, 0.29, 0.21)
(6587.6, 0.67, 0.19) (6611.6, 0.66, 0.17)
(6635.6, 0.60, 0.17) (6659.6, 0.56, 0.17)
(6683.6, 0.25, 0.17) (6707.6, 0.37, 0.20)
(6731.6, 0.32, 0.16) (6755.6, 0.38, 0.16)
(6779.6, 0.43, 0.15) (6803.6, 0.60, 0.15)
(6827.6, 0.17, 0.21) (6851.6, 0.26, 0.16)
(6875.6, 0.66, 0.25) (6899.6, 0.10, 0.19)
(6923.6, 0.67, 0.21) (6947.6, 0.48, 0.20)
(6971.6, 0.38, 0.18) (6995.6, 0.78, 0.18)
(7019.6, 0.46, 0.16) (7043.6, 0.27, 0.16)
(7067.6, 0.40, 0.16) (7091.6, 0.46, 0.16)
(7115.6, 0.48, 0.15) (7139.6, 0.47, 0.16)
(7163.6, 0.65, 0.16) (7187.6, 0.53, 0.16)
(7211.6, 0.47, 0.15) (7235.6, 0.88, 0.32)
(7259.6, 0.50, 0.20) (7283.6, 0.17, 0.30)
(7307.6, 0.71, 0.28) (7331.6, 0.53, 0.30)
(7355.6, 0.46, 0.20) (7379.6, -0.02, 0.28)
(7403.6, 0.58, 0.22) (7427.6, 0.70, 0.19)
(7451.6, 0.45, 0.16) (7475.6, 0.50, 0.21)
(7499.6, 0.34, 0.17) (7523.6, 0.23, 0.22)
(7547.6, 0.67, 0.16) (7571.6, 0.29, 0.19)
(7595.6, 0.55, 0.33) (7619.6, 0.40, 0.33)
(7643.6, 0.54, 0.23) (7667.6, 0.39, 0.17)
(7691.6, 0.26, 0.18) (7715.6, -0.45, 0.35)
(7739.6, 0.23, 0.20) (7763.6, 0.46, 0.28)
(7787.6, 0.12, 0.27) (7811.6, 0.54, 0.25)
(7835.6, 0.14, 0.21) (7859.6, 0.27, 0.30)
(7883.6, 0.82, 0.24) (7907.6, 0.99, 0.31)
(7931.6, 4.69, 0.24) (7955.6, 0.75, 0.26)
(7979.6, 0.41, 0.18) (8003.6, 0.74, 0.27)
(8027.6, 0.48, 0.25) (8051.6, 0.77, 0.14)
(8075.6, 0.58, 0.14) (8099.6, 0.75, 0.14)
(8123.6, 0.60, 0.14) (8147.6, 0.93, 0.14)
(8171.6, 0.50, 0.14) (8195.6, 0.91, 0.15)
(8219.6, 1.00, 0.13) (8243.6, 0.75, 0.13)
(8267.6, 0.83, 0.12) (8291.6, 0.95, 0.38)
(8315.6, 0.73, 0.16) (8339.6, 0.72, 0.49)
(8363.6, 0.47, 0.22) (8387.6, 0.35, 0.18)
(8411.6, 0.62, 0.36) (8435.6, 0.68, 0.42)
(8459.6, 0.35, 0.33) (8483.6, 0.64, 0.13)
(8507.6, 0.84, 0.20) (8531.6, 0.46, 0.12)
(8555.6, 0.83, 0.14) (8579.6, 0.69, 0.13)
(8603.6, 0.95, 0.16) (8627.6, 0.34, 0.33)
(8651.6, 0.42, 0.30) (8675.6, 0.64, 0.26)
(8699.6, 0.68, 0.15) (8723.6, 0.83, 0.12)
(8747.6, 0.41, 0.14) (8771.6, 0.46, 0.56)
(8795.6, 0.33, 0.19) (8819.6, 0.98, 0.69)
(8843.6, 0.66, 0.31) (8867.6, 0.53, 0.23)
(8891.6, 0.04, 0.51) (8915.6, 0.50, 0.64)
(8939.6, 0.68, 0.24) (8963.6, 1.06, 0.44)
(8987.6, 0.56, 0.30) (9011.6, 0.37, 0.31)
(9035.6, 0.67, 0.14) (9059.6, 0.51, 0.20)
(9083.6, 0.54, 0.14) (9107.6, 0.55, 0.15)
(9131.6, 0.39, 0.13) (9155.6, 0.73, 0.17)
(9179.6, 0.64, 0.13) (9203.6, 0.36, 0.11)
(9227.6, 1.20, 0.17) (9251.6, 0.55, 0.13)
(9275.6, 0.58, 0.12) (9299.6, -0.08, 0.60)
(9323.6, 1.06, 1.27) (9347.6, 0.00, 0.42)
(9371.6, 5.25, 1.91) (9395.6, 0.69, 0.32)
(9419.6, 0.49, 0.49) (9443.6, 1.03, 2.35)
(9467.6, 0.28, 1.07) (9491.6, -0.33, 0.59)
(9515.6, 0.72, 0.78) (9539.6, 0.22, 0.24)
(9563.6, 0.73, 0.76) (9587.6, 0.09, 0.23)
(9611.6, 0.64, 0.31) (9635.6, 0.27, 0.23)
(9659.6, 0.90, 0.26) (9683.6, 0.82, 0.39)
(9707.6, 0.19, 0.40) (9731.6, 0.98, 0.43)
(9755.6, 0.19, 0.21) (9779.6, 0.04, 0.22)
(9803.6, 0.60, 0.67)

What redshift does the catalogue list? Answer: 1.13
